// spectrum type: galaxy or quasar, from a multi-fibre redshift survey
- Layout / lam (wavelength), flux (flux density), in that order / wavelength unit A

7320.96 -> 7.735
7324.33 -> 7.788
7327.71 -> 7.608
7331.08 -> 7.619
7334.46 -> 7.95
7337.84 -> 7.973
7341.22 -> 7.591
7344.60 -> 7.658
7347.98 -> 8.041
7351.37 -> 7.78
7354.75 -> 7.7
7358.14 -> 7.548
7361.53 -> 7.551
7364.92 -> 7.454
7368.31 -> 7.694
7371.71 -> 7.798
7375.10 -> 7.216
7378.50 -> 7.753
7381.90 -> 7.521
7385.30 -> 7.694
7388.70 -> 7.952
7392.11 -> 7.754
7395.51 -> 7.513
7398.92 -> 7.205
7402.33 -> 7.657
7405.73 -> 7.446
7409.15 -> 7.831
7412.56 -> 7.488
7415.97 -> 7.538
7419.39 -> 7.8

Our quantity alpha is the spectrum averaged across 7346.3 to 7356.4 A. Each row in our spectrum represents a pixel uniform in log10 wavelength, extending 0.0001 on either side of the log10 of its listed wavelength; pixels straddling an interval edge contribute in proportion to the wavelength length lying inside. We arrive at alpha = 7.84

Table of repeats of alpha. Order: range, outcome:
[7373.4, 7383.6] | 7.5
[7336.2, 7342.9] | 7.78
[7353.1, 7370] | 7.59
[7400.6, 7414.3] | 7.61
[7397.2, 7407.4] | 7.44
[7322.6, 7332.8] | 7.67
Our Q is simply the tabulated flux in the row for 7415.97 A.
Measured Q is 7.538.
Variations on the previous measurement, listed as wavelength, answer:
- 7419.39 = 7.8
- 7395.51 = 7.513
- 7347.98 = 8.041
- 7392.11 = 7.754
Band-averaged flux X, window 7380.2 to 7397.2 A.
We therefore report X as 7.69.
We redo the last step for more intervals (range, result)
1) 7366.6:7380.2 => 7.61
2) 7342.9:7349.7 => 7.85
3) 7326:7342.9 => 7.75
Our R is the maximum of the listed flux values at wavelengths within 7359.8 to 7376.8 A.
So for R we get 7.798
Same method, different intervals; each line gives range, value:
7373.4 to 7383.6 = 7.753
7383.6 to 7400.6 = 7.952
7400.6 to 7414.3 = 7.831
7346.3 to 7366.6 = 8.041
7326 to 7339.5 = 7.973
